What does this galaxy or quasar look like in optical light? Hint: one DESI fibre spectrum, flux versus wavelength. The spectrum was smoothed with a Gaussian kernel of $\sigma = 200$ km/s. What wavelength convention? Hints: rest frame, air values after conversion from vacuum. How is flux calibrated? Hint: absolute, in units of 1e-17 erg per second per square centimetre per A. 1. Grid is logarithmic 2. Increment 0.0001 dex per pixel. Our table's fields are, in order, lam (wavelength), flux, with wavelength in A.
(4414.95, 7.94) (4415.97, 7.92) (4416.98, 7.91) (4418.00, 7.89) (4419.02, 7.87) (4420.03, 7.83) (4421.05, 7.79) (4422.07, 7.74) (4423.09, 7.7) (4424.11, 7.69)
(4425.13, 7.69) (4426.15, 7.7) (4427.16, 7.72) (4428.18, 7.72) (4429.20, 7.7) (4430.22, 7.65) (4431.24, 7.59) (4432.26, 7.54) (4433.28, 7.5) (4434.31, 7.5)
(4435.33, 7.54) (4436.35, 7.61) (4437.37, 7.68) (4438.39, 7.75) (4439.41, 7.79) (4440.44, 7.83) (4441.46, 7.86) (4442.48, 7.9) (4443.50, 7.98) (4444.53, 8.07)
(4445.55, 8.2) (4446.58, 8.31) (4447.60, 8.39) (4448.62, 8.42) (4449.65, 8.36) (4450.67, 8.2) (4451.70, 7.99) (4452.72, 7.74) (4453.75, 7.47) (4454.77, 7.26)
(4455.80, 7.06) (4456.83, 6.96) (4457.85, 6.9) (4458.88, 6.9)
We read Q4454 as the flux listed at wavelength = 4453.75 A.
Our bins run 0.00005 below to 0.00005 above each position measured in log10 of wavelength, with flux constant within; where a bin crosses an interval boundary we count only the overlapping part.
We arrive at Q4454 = 7.47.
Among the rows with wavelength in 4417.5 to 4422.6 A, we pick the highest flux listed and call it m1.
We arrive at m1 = 7.89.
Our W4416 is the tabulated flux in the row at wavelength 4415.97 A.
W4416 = 7.92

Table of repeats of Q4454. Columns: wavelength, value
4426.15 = 7.7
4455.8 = 7.06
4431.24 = 7.59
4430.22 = 7.65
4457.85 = 6.9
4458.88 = 6.9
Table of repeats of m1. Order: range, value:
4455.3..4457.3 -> 7.06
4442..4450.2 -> 8.42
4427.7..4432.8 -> 7.72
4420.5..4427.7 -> 7.79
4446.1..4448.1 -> 8.39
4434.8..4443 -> 7.9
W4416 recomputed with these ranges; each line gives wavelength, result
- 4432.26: 7.54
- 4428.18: 7.72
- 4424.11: 7.69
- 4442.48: 7.9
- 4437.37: 7.68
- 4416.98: 7.91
